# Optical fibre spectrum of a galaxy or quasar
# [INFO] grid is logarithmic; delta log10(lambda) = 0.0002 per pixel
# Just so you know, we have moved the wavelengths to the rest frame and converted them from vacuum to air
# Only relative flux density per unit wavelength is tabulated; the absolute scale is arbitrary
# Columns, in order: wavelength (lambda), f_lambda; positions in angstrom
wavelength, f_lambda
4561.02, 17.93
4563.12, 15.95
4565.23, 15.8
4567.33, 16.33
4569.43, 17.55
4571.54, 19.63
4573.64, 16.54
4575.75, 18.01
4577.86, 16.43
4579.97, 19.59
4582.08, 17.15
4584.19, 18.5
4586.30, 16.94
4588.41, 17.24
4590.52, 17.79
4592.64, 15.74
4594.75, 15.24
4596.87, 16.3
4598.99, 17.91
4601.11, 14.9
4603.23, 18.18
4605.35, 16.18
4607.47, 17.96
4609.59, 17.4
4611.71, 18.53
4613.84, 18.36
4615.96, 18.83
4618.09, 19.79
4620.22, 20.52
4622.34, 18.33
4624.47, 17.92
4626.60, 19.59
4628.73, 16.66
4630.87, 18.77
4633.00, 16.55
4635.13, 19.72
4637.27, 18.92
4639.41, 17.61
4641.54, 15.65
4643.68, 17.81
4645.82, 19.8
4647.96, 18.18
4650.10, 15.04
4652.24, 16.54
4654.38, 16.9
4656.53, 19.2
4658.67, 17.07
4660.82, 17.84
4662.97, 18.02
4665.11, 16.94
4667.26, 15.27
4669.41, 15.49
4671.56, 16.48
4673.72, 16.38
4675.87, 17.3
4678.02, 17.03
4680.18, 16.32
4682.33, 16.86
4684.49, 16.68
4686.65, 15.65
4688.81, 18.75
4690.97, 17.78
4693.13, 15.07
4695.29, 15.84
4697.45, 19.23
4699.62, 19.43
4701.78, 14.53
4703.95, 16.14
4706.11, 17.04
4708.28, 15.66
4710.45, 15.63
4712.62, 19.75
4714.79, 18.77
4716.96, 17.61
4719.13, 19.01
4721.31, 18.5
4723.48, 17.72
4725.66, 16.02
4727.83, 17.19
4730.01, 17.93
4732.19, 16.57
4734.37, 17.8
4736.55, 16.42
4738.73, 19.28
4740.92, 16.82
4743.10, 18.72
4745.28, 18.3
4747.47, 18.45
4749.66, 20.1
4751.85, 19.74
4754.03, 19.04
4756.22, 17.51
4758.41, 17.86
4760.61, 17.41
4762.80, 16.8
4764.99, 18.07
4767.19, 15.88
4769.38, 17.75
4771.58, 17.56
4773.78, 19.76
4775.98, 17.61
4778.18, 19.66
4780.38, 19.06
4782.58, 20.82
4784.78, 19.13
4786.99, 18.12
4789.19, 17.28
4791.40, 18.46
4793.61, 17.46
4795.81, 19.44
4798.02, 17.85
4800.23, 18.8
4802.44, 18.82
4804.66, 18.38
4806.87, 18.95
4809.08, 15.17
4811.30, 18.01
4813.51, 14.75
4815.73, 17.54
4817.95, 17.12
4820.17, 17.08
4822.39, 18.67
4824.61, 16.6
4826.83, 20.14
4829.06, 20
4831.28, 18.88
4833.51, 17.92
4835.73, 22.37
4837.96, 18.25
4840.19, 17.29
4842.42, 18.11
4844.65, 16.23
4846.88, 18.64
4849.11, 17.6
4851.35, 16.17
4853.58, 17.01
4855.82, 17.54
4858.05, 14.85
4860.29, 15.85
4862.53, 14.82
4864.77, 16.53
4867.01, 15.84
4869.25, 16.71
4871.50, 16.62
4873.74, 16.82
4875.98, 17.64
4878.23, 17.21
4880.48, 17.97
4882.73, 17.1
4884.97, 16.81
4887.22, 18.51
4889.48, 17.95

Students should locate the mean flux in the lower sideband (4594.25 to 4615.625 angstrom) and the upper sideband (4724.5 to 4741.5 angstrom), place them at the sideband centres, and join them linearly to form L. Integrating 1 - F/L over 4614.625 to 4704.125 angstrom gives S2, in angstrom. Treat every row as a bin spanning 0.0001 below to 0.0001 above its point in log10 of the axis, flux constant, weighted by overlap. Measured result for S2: -1.2 angstrom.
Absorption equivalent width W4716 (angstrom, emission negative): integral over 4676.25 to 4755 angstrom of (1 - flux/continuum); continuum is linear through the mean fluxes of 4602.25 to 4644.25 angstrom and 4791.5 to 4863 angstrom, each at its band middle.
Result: 1.9 angstrom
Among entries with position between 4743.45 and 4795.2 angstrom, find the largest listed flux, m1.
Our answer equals 20.82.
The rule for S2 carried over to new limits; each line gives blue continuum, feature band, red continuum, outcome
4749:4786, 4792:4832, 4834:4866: -0.43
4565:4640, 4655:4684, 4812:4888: 1.16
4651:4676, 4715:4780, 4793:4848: -1.61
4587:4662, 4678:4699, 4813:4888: 0.75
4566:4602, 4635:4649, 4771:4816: -0.55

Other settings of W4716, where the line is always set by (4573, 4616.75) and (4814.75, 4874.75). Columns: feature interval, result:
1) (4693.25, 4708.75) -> 0.5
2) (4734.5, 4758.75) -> -1.4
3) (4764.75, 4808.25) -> -2.5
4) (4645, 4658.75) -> -0.1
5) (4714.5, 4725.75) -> -0.4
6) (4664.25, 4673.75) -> 0.7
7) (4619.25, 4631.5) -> -0.9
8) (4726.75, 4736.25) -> 0.1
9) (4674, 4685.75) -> 0.4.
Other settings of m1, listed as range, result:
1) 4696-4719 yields 19.75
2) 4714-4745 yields 19.28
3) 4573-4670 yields 20.52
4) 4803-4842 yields 22.37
